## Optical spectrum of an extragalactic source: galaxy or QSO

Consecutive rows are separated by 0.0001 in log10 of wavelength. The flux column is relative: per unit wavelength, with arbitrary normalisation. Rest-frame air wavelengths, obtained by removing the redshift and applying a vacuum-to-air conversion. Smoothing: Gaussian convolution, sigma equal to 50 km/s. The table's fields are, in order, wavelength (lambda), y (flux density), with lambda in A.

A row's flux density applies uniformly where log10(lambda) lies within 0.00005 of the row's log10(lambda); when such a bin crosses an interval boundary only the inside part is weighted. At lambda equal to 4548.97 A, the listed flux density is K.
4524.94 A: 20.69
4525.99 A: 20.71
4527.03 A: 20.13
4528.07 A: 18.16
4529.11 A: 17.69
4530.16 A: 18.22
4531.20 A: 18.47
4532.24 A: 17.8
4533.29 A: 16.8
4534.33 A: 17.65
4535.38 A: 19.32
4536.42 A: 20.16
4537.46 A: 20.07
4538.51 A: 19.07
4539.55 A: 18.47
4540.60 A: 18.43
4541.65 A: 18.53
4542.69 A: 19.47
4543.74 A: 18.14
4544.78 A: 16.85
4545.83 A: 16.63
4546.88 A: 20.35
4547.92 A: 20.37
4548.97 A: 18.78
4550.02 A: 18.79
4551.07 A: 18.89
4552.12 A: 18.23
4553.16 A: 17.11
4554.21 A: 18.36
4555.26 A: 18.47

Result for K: 18.78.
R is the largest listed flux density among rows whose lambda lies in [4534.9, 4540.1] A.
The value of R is 20.16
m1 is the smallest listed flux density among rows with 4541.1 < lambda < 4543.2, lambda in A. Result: 18.53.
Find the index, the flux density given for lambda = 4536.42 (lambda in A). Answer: 20.16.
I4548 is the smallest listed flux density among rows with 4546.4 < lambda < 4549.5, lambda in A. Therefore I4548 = 18.78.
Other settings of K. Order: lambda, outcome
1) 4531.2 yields 18.47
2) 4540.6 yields 18.43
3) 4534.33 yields 17.65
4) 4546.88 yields 20.35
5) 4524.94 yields 20.69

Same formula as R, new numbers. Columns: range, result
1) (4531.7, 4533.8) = 17.8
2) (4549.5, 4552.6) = 18.89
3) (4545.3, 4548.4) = 20.37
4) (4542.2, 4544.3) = 19.47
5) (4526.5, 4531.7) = 20.13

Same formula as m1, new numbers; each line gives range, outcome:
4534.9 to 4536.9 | 19.32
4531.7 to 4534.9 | 16.8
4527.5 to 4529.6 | 17.69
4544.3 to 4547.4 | 16.63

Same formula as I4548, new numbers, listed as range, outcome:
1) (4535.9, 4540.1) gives 18.47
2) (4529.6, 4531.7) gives 18.22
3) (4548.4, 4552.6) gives 18.23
